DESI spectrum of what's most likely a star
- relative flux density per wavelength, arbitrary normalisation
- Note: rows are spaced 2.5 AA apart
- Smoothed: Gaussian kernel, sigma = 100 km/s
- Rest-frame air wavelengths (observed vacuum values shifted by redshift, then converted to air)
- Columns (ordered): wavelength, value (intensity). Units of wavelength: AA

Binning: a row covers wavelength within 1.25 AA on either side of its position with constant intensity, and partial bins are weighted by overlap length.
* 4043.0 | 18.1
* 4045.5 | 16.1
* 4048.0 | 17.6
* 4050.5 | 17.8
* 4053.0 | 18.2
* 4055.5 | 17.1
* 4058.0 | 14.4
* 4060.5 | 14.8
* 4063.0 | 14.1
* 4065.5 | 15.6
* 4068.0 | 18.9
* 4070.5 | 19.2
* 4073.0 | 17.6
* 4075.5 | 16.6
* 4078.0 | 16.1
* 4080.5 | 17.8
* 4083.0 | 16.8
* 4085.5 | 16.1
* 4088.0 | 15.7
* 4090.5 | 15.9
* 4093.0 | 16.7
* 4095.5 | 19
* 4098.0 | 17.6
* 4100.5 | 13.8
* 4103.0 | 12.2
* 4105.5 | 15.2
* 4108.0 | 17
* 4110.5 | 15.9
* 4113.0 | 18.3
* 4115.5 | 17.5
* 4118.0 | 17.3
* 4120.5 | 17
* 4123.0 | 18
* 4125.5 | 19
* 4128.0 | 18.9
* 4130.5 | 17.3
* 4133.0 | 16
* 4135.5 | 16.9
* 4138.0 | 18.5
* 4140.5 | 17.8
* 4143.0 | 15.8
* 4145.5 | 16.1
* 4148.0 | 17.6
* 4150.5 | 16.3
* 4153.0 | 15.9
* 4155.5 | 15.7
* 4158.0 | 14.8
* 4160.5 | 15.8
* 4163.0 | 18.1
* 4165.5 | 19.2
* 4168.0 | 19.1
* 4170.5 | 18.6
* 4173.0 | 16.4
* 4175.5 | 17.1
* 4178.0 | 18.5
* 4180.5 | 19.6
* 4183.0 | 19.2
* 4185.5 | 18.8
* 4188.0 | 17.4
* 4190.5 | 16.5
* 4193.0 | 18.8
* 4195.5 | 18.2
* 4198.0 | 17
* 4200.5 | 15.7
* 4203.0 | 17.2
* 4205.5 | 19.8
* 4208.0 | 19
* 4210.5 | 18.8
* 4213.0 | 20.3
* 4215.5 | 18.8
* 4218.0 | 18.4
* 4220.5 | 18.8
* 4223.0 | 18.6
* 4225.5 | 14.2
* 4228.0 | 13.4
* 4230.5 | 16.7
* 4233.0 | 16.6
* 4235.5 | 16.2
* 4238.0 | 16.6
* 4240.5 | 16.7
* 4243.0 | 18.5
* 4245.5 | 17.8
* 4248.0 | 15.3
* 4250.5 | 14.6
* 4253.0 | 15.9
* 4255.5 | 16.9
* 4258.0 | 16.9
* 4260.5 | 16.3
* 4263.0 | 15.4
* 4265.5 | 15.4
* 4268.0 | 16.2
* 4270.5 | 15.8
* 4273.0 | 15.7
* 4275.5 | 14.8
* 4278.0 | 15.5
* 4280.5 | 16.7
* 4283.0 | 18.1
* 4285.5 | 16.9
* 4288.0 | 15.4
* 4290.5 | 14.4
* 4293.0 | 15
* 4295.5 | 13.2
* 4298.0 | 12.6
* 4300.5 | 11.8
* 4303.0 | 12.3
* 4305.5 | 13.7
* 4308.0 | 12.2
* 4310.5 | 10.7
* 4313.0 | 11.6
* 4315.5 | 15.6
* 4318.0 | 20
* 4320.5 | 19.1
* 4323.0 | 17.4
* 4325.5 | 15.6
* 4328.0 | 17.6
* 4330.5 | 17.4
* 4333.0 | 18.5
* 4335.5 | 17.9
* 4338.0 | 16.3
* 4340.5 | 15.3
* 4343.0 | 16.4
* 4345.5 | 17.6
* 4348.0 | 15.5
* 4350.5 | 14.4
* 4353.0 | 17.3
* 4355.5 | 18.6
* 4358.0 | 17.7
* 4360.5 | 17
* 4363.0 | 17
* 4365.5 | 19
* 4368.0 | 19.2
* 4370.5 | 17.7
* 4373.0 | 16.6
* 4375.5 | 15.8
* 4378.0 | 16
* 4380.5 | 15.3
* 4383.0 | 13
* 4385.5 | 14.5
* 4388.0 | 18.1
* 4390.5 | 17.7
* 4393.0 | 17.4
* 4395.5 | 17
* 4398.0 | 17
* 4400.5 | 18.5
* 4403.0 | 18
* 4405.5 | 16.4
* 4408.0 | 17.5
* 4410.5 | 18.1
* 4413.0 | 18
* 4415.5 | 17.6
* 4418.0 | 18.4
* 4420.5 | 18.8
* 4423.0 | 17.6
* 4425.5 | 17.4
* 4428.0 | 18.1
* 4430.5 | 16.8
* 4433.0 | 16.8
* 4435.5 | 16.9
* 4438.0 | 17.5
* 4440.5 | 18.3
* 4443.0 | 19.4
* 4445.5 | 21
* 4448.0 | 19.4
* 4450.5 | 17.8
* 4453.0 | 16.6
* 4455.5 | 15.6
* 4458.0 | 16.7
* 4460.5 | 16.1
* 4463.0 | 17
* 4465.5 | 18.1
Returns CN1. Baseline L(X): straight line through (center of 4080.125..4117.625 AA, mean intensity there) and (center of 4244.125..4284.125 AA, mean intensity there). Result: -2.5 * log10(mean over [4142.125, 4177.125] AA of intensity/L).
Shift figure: -0.044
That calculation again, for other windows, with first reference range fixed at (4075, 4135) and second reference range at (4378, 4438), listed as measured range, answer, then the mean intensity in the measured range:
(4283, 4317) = 0.23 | 13.7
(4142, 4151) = 0.02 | 16.5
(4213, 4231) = -0.02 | 17.2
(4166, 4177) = -0.07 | 17.9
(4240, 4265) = 0.04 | 16.4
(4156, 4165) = 0.02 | 16.4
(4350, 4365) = -0.01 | 17.2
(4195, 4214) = -0.08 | 18.2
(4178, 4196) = -0.09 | 18.4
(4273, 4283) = 0.07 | 16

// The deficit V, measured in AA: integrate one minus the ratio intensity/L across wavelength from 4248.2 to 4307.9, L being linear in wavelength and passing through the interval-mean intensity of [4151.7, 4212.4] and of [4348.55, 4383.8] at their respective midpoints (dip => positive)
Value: 7.3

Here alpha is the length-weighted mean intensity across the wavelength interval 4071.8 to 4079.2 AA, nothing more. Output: 16.8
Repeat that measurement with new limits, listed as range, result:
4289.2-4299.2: 13.8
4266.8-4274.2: 15.9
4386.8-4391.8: 17.9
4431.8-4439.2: 17.1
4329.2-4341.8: 17.1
